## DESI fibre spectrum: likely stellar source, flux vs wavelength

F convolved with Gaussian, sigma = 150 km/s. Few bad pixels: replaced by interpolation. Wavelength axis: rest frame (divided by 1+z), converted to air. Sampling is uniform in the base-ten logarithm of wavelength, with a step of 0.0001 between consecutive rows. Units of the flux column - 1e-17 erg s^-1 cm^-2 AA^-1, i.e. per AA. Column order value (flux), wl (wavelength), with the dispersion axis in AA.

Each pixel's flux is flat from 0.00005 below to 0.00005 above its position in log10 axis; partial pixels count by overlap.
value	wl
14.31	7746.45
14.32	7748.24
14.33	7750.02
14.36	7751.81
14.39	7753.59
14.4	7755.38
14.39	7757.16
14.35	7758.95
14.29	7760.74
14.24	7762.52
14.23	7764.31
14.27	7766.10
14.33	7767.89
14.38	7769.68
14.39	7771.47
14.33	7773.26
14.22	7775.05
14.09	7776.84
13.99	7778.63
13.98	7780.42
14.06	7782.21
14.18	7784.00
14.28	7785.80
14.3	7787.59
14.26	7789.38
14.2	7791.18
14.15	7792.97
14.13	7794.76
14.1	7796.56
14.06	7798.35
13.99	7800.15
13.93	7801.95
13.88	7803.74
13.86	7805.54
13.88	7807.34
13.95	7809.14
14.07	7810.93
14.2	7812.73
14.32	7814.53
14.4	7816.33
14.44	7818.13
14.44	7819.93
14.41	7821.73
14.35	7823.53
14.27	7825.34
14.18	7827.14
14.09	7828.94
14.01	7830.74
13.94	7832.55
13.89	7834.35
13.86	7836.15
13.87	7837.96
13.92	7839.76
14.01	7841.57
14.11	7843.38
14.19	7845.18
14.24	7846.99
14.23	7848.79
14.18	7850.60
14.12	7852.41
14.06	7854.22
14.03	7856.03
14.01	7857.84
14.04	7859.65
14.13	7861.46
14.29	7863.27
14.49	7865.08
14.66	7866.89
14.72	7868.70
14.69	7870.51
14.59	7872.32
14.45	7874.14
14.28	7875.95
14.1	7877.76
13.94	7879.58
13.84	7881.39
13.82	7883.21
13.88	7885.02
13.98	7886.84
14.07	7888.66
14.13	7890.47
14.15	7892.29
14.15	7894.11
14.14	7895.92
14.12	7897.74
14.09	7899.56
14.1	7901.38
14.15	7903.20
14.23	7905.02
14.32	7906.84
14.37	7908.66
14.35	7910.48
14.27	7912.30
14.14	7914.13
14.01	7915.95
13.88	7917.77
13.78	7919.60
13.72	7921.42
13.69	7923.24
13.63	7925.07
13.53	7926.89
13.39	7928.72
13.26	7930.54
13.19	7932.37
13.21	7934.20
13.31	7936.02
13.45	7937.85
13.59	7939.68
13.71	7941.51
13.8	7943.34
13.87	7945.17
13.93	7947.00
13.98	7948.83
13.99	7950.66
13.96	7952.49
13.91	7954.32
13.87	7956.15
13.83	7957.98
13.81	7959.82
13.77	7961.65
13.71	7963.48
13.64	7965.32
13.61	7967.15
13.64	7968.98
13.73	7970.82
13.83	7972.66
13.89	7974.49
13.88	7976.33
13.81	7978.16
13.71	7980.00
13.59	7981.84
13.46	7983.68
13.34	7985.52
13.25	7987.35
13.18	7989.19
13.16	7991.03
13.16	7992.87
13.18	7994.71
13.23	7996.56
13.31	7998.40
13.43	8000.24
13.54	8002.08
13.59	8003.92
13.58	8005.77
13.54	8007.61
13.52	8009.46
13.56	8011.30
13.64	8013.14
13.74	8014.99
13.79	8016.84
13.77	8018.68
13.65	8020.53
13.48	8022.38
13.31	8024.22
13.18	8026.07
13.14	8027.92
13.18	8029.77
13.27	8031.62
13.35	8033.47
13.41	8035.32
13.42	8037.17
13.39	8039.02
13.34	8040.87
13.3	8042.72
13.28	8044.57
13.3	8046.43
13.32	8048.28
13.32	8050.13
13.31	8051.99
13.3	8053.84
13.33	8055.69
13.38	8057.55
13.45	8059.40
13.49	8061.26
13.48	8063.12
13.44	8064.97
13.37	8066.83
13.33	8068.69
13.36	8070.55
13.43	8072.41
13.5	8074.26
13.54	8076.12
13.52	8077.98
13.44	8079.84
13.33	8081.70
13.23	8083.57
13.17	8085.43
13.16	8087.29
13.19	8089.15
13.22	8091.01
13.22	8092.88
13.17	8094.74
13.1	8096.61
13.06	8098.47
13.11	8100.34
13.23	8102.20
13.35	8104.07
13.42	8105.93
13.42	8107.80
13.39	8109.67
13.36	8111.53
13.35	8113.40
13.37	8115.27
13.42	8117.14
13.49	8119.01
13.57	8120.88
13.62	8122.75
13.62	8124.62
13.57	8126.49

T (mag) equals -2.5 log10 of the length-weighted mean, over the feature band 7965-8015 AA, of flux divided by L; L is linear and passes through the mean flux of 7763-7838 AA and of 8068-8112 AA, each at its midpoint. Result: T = 0.01 mag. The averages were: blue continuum 14.1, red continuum 13.3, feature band 13.5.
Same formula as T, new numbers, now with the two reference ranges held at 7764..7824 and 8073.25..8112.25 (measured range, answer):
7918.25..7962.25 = 0.006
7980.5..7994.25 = 0.023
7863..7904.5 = -0.023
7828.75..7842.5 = 0.009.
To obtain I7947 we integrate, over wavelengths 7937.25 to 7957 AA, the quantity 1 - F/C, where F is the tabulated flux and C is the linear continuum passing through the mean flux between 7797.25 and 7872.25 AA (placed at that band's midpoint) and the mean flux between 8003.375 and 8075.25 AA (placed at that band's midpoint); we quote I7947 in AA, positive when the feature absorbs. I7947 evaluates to -0.11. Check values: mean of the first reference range 14.2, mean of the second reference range 13.4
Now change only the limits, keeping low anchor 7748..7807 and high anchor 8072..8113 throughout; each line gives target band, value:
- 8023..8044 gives 0.3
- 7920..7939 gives 0.4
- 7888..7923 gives -0.7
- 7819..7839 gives -0.1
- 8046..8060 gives 0.1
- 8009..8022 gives -0.1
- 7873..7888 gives -0.2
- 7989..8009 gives 0.3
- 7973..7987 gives 0.0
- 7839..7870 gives -0.5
